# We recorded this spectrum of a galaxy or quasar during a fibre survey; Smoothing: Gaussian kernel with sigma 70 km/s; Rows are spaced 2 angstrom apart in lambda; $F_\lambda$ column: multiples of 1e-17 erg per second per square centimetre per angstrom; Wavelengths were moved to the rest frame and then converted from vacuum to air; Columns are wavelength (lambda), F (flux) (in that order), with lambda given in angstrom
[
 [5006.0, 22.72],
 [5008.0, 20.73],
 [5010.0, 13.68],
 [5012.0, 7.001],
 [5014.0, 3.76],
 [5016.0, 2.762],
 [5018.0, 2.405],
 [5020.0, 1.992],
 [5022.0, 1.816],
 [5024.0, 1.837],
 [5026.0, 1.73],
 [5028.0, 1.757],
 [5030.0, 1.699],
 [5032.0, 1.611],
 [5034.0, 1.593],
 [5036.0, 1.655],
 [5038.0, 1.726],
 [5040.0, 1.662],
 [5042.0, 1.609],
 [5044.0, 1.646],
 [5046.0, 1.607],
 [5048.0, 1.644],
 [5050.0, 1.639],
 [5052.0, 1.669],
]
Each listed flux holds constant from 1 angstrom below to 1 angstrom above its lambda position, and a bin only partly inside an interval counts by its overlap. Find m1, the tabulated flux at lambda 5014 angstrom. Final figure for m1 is 3.76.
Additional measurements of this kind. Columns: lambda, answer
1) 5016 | 2.762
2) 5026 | 1.73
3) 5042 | 1.609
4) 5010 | 13.68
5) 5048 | 1.644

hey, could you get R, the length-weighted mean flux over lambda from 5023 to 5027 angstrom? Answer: 1.78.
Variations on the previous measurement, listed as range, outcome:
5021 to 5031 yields 1.77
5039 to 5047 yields 1.63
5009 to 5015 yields 8.15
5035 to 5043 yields 1.66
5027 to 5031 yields 1.73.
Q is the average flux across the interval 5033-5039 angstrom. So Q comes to 1.66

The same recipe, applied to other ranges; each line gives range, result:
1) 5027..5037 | 1.66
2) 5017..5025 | 2.01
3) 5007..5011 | 17.2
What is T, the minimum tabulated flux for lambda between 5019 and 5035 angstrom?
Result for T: 1.593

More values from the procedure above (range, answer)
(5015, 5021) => 1.992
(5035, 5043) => 1.609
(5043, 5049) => 1.607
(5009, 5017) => 2.762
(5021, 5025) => 1.816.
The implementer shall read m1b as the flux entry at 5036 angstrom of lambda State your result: 1.655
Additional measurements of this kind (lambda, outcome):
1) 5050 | 1.639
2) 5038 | 1.726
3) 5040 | 1.662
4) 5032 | 1.611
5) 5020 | 1.992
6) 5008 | 20.73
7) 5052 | 1.669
